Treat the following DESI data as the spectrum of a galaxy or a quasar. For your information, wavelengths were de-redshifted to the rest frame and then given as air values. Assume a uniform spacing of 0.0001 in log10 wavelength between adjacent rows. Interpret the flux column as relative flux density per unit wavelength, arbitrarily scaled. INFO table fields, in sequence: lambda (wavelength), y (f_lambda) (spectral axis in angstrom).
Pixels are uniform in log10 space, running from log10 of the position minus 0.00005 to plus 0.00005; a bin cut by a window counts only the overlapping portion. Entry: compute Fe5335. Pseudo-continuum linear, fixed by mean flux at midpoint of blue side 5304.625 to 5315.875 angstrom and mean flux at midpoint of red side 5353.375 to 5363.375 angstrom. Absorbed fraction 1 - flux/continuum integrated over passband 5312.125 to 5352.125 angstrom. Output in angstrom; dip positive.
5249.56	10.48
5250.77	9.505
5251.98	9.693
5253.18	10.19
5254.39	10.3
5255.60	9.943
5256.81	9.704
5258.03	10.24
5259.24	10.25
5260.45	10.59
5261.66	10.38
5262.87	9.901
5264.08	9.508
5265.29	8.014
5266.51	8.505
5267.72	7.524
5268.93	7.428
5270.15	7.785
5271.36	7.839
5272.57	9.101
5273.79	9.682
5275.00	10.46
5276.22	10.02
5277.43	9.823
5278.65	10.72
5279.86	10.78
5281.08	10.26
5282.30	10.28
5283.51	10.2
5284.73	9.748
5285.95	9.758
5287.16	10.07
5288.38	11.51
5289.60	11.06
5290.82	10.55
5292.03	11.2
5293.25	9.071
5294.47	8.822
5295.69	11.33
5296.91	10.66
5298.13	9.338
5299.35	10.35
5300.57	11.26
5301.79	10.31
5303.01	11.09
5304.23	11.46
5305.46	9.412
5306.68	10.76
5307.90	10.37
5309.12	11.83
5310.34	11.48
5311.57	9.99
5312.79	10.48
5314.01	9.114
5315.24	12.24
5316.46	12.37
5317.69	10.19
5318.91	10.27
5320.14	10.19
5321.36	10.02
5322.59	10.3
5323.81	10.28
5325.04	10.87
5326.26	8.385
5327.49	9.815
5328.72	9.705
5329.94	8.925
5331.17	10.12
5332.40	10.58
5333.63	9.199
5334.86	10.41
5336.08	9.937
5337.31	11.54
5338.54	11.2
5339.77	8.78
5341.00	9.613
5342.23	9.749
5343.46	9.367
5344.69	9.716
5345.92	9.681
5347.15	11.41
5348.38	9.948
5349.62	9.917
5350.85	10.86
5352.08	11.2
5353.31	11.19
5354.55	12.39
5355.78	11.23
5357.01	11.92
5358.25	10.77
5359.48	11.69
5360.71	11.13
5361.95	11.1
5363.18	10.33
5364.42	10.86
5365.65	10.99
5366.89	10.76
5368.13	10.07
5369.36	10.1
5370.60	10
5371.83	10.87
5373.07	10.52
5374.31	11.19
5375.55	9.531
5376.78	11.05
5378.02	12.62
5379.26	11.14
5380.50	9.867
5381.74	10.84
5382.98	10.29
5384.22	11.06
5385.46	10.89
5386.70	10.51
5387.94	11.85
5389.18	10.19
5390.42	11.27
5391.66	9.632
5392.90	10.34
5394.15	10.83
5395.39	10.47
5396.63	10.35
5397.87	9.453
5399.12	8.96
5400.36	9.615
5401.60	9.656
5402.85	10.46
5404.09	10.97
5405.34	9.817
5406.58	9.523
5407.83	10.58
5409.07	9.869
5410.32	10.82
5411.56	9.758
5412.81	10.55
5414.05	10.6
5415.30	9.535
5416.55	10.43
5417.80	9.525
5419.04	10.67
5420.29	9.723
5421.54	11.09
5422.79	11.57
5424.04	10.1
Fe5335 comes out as 2.9 angstrom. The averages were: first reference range 10.6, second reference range 11.4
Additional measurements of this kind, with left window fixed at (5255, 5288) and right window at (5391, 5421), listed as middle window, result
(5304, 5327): -1.78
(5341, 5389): -3.83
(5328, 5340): -0.31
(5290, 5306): -1.16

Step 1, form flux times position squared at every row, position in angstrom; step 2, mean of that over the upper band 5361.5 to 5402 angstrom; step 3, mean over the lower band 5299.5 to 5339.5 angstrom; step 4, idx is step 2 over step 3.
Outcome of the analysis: 1.03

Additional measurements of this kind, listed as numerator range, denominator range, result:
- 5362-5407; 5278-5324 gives 1.03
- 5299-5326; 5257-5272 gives 1.20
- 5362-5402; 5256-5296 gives 1.12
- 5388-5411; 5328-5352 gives 1.04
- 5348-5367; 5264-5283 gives 1.23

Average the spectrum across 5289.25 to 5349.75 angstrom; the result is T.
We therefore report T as 10.3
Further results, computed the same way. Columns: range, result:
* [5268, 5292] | 9.85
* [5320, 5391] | 10.5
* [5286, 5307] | 10.5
